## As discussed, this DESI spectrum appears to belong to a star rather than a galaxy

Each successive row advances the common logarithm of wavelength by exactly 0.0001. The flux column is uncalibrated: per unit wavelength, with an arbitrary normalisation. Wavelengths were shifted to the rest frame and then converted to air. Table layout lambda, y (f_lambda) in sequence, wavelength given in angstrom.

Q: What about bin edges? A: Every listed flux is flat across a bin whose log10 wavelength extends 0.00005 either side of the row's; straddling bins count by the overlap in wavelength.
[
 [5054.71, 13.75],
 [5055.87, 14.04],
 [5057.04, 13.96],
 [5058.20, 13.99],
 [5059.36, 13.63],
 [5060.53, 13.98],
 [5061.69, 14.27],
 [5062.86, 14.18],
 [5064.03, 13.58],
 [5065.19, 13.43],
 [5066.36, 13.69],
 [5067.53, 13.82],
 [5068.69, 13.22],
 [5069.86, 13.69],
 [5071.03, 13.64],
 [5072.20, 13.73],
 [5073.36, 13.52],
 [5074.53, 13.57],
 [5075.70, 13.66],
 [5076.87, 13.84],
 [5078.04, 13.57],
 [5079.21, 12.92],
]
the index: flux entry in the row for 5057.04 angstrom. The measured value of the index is 13.96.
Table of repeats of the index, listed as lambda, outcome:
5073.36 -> 13.52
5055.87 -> 14.04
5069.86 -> 13.69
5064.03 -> 13.58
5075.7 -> 13.66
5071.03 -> 13.64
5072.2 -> 13.73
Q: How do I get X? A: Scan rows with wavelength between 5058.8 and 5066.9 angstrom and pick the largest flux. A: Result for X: 14.27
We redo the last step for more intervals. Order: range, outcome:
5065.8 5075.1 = 13.82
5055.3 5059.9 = 14.04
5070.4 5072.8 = 13.73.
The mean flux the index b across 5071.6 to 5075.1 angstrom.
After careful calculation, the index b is 13.6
